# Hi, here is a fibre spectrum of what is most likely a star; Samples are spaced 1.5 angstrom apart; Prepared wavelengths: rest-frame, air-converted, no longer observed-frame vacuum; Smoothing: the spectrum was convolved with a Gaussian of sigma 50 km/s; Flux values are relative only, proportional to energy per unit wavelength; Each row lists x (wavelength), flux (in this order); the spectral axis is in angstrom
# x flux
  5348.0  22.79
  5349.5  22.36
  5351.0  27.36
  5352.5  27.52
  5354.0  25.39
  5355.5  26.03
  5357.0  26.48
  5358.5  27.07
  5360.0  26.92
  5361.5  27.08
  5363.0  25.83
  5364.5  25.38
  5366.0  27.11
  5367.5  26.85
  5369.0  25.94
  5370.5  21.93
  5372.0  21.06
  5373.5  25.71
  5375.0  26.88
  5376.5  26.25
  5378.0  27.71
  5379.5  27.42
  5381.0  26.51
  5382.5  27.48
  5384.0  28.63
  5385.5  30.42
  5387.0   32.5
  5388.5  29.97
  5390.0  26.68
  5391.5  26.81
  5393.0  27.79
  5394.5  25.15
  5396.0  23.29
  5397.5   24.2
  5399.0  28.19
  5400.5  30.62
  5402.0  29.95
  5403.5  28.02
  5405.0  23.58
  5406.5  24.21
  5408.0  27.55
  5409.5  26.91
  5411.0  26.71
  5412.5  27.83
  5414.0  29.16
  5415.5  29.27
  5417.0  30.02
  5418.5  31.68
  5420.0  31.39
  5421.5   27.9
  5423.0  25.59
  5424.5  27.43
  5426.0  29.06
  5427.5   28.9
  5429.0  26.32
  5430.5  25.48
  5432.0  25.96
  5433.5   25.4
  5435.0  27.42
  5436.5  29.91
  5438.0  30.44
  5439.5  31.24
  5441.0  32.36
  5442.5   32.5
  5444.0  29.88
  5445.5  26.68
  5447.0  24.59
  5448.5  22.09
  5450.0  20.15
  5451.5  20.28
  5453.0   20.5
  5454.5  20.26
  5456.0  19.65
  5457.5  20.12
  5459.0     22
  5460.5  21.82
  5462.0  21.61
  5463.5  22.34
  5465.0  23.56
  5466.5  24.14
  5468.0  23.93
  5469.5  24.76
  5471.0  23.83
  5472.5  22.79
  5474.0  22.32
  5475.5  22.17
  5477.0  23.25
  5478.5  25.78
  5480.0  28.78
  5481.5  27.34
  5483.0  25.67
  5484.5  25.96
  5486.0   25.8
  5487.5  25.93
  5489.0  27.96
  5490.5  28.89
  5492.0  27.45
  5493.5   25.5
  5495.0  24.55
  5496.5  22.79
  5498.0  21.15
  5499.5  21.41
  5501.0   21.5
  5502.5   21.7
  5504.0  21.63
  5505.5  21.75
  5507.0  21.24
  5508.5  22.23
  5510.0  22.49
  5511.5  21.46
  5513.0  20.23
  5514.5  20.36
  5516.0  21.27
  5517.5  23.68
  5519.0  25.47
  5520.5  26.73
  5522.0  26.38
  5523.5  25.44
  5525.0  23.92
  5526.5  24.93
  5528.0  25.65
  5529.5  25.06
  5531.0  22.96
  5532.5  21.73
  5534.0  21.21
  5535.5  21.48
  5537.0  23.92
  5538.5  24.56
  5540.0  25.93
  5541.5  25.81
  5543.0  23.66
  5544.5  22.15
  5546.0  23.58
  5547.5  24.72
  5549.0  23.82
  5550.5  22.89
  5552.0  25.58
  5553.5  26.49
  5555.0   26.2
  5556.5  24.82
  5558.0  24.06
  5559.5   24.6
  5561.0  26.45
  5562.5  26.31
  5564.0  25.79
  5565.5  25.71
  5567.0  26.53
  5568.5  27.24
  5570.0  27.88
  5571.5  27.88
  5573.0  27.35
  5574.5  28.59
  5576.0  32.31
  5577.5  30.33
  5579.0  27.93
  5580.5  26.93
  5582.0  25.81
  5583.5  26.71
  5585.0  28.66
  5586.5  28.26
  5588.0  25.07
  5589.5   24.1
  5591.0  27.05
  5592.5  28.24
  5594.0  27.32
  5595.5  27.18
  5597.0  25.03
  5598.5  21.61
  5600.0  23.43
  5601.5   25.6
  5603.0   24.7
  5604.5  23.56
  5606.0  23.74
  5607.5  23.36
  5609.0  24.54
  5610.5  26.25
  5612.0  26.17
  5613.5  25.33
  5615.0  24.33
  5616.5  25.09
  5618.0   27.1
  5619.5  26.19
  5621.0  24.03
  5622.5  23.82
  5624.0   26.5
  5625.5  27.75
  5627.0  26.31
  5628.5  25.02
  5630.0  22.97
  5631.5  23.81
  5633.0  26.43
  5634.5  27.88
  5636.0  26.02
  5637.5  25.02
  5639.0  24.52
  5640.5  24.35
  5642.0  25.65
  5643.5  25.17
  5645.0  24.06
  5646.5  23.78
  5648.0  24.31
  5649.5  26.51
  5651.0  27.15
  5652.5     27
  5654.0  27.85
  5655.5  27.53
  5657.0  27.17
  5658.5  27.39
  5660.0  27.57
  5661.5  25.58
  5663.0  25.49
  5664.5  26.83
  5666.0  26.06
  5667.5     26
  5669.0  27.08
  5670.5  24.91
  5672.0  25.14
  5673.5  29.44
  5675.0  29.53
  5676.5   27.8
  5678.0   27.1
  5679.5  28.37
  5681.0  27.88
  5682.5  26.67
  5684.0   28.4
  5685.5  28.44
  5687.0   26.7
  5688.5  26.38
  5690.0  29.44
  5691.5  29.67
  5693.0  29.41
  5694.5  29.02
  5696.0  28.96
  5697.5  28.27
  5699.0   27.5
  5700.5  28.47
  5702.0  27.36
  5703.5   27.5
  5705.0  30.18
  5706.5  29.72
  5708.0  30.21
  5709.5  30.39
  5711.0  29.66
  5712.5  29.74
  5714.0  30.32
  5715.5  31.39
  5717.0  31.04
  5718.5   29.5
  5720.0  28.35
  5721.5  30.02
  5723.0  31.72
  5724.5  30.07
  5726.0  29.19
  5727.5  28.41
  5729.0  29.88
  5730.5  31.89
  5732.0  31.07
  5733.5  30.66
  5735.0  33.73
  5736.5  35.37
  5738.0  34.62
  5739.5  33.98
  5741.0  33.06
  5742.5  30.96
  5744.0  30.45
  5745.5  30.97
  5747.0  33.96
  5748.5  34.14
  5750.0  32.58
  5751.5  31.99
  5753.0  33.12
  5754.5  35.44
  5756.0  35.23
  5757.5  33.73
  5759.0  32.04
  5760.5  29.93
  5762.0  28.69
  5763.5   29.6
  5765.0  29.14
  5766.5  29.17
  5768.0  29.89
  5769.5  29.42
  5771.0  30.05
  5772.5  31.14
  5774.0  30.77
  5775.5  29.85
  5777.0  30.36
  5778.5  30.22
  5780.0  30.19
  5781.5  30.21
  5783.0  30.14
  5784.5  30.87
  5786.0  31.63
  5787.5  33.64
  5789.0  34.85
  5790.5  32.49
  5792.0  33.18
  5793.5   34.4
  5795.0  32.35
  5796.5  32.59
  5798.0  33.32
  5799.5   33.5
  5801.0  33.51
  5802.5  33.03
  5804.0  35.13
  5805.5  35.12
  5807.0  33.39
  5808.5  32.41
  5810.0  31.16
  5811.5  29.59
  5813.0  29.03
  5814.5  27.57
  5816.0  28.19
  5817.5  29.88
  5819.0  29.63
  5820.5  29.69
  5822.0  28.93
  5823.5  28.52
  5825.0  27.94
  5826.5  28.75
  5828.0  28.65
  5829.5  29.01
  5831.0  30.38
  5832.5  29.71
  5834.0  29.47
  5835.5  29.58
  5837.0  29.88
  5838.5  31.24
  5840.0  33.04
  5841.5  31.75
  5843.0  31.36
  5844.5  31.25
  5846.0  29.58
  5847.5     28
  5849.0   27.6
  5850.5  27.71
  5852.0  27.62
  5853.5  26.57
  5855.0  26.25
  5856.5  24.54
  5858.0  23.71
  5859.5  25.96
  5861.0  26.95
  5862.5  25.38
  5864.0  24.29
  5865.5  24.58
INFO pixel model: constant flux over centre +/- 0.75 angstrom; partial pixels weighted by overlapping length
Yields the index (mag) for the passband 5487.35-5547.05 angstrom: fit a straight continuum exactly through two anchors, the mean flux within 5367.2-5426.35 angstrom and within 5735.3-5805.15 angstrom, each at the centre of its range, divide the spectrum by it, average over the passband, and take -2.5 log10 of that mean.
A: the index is 0.22 mag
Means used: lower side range 27.3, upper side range 32.1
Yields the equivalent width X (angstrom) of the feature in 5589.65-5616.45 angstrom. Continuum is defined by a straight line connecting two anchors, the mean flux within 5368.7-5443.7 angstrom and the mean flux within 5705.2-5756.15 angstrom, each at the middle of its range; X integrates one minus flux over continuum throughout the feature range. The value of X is 4.4 angstrom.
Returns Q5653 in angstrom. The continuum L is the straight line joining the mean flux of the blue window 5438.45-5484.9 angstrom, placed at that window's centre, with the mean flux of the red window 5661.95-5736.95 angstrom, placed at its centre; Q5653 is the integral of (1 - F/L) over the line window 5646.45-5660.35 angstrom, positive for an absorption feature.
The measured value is 0.6 angstrom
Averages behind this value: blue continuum 24.3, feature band 26.7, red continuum 28.9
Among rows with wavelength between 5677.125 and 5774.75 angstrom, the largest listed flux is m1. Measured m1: 35.44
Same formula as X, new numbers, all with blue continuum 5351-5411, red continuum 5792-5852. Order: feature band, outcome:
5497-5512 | 3.32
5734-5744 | -1.13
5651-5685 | 2.50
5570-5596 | 0.82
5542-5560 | 2.46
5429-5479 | 5.19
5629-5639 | 1.28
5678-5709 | 1.16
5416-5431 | -0.73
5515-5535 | 2.80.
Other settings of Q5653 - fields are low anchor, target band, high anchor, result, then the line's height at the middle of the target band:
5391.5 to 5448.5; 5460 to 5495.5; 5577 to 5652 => 3.0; 27.2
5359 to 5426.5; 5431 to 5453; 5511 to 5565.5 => -0.5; 26.2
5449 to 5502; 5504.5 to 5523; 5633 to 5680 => 1.1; 24.2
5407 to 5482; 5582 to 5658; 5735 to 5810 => 9.4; 29.2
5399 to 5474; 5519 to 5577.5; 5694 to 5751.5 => 5.3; 27.9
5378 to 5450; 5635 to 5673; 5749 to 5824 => 5.3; 30.1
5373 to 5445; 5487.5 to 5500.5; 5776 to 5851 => 1.7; 28.6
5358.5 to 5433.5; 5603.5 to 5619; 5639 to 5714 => 1.4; 27.4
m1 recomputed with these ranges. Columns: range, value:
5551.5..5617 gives 32.31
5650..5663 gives 27.85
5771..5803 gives 34.85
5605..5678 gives 29.53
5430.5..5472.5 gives 32.5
